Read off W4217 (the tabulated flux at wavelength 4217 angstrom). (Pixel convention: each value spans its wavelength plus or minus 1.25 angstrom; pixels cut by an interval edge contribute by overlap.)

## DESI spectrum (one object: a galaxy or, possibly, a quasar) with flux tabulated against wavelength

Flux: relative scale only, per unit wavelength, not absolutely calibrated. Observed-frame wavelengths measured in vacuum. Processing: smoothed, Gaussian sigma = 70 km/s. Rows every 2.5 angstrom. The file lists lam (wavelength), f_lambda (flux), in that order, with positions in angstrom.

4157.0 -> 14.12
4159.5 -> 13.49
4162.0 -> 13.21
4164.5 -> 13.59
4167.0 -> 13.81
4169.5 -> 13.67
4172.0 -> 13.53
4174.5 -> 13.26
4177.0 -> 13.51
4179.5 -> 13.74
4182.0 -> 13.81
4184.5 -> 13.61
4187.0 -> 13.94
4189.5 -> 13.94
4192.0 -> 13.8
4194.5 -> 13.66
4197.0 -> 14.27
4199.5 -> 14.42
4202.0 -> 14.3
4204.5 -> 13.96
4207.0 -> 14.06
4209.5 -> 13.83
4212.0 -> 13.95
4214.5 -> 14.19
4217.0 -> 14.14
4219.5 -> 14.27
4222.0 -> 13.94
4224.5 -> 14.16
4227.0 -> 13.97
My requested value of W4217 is 14.14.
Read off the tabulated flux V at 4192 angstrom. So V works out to 13.8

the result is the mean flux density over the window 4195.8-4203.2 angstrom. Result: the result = 14.3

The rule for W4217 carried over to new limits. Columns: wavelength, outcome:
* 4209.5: 13.83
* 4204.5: 13.96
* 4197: 14.27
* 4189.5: 13.94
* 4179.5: 13.74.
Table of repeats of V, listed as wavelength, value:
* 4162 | 13.21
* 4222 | 13.94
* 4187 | 13.94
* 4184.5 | 13.61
